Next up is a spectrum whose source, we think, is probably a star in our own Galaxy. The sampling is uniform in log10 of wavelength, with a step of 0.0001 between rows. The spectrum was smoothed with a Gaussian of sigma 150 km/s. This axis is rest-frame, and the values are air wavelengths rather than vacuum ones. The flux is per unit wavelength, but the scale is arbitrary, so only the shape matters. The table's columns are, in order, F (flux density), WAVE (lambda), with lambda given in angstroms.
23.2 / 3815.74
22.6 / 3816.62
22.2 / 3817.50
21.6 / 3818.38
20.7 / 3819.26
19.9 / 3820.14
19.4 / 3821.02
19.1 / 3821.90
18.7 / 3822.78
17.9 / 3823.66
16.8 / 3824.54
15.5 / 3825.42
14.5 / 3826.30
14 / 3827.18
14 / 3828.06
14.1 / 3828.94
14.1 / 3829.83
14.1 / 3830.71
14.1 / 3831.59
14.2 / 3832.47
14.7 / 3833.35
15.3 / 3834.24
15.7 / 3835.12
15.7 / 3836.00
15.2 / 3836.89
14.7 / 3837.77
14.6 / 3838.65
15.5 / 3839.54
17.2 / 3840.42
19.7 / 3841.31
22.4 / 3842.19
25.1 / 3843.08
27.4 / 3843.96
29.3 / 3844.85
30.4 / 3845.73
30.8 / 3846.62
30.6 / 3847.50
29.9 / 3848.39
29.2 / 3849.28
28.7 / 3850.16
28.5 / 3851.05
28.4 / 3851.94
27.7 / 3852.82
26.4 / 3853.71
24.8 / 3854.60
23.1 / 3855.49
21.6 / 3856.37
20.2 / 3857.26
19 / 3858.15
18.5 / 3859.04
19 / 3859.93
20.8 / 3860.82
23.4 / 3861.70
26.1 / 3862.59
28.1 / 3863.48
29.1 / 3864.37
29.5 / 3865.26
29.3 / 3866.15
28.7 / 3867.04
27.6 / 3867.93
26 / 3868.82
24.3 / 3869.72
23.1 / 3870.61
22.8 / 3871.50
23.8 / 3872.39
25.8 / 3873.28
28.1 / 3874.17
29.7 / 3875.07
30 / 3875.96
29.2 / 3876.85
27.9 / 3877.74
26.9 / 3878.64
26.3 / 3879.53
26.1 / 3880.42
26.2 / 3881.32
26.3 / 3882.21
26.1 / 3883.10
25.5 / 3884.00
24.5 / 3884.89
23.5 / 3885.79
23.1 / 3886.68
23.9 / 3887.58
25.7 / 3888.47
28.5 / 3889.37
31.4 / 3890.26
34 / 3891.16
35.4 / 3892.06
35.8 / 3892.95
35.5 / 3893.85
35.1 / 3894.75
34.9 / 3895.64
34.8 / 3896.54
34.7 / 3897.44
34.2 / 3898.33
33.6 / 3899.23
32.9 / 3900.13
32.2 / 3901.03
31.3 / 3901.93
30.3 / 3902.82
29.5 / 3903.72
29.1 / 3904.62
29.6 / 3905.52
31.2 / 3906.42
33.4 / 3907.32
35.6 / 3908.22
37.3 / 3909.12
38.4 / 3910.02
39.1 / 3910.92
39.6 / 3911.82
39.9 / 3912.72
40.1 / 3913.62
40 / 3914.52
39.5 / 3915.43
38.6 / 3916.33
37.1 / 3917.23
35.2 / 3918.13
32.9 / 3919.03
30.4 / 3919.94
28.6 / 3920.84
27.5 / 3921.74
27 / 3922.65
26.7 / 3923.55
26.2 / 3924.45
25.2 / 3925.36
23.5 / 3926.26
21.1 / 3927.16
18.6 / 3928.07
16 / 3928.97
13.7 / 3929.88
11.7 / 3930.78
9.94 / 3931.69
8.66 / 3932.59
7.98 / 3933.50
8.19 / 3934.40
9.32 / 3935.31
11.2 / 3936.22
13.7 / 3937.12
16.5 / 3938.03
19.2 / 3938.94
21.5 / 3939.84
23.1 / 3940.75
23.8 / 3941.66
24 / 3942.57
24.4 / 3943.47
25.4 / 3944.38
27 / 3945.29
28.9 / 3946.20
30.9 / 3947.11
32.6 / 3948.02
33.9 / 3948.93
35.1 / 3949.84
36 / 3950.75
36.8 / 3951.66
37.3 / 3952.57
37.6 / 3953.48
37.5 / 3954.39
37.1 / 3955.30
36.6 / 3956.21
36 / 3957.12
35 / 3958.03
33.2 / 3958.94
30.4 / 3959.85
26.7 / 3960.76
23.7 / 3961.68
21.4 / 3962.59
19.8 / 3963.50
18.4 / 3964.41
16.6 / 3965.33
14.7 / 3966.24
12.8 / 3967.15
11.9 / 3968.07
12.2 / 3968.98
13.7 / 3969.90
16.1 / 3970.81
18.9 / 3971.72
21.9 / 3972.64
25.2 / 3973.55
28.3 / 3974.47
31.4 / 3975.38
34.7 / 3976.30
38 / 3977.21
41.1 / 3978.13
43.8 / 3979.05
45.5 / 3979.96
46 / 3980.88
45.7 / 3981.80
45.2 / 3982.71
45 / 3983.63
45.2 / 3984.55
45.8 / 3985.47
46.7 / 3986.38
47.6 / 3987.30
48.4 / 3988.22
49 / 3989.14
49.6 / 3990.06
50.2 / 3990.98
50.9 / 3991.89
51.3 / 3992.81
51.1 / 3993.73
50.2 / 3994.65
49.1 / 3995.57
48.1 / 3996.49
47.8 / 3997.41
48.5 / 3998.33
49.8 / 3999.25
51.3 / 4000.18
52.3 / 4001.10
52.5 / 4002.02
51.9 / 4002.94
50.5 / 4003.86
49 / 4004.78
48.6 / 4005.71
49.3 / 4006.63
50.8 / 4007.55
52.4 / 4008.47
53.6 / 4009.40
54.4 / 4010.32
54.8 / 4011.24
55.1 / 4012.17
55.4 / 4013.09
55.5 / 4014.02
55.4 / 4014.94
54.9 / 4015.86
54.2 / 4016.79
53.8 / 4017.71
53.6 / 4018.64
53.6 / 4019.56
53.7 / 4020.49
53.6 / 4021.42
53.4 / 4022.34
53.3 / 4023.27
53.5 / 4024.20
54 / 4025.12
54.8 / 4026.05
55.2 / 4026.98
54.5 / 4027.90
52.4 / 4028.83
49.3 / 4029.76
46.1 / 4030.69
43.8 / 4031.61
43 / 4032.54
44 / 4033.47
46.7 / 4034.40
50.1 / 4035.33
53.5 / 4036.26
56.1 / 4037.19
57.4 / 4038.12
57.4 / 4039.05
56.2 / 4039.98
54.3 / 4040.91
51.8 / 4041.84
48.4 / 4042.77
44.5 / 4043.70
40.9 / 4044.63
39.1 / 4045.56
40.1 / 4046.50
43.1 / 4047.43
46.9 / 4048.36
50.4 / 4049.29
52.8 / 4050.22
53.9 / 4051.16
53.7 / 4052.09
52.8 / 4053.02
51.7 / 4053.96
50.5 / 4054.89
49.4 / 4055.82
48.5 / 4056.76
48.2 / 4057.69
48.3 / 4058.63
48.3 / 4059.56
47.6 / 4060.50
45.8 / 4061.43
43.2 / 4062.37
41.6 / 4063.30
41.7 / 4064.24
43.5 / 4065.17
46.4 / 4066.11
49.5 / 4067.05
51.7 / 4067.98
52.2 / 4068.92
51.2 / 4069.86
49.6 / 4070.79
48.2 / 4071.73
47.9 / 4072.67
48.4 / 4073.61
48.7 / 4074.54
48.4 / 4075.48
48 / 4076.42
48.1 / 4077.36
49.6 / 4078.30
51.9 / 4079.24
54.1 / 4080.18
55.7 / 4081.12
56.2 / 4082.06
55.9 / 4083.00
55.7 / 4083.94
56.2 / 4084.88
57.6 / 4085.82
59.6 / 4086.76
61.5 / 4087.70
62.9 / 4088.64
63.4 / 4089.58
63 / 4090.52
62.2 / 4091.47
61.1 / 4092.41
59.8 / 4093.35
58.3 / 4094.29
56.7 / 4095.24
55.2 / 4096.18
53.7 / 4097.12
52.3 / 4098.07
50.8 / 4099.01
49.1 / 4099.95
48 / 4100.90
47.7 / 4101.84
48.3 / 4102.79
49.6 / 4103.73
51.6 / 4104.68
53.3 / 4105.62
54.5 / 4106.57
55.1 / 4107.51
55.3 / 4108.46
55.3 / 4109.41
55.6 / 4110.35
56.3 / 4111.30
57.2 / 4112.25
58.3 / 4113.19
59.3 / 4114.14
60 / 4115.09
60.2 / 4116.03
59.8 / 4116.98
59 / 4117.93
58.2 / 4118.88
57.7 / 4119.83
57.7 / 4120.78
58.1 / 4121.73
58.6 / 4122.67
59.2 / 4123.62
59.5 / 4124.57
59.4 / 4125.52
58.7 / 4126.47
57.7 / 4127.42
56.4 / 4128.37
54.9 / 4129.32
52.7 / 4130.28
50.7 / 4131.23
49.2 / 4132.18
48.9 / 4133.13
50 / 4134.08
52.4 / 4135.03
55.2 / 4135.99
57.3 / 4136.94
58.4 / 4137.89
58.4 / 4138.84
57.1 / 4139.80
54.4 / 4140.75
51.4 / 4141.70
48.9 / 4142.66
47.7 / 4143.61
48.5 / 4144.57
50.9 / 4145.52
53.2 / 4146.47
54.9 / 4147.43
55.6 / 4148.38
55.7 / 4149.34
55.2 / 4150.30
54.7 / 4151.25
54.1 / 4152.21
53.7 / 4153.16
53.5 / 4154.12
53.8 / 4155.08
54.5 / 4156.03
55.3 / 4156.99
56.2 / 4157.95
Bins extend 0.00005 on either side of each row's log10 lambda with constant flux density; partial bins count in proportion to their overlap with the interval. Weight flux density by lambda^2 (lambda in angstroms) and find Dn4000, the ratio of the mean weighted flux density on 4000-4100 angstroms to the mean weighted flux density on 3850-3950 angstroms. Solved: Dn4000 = 2.1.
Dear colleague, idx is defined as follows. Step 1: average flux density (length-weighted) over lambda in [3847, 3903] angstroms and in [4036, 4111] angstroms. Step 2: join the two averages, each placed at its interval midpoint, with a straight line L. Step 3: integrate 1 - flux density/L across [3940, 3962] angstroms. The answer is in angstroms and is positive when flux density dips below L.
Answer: 3.4 angstroms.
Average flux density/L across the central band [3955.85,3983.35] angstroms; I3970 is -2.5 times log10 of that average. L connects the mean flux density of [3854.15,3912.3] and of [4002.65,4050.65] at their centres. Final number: 0.44 mag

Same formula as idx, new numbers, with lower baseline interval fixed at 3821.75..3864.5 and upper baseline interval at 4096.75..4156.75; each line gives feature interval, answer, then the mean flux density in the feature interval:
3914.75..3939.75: 7.18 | 21.8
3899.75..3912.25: -2.24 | 33.5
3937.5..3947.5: 2.69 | 23.9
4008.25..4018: -3.20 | 54.6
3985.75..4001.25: -4.26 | 49.4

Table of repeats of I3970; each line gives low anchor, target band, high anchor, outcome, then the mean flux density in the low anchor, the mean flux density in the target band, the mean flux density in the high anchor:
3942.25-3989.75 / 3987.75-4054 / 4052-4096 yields -0.213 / 32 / 51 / 52.2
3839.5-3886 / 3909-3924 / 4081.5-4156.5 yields -0.105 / 25.7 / 35.1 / 55.5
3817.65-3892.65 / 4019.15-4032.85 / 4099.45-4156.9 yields -0.203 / 23.2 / 51.7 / 54.7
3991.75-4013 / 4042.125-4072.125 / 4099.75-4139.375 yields 0.117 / 51.1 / 47.6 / 55.3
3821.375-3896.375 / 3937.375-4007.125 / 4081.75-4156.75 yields 0.073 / 24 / 35.7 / 55.5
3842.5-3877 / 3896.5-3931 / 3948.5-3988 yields -0.074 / 26.2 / 31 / 31.9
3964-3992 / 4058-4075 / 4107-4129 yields 0.038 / 34.1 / 47.4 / 57.9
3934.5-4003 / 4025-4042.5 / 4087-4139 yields -0.175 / 33.8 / 51.5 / 56.1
